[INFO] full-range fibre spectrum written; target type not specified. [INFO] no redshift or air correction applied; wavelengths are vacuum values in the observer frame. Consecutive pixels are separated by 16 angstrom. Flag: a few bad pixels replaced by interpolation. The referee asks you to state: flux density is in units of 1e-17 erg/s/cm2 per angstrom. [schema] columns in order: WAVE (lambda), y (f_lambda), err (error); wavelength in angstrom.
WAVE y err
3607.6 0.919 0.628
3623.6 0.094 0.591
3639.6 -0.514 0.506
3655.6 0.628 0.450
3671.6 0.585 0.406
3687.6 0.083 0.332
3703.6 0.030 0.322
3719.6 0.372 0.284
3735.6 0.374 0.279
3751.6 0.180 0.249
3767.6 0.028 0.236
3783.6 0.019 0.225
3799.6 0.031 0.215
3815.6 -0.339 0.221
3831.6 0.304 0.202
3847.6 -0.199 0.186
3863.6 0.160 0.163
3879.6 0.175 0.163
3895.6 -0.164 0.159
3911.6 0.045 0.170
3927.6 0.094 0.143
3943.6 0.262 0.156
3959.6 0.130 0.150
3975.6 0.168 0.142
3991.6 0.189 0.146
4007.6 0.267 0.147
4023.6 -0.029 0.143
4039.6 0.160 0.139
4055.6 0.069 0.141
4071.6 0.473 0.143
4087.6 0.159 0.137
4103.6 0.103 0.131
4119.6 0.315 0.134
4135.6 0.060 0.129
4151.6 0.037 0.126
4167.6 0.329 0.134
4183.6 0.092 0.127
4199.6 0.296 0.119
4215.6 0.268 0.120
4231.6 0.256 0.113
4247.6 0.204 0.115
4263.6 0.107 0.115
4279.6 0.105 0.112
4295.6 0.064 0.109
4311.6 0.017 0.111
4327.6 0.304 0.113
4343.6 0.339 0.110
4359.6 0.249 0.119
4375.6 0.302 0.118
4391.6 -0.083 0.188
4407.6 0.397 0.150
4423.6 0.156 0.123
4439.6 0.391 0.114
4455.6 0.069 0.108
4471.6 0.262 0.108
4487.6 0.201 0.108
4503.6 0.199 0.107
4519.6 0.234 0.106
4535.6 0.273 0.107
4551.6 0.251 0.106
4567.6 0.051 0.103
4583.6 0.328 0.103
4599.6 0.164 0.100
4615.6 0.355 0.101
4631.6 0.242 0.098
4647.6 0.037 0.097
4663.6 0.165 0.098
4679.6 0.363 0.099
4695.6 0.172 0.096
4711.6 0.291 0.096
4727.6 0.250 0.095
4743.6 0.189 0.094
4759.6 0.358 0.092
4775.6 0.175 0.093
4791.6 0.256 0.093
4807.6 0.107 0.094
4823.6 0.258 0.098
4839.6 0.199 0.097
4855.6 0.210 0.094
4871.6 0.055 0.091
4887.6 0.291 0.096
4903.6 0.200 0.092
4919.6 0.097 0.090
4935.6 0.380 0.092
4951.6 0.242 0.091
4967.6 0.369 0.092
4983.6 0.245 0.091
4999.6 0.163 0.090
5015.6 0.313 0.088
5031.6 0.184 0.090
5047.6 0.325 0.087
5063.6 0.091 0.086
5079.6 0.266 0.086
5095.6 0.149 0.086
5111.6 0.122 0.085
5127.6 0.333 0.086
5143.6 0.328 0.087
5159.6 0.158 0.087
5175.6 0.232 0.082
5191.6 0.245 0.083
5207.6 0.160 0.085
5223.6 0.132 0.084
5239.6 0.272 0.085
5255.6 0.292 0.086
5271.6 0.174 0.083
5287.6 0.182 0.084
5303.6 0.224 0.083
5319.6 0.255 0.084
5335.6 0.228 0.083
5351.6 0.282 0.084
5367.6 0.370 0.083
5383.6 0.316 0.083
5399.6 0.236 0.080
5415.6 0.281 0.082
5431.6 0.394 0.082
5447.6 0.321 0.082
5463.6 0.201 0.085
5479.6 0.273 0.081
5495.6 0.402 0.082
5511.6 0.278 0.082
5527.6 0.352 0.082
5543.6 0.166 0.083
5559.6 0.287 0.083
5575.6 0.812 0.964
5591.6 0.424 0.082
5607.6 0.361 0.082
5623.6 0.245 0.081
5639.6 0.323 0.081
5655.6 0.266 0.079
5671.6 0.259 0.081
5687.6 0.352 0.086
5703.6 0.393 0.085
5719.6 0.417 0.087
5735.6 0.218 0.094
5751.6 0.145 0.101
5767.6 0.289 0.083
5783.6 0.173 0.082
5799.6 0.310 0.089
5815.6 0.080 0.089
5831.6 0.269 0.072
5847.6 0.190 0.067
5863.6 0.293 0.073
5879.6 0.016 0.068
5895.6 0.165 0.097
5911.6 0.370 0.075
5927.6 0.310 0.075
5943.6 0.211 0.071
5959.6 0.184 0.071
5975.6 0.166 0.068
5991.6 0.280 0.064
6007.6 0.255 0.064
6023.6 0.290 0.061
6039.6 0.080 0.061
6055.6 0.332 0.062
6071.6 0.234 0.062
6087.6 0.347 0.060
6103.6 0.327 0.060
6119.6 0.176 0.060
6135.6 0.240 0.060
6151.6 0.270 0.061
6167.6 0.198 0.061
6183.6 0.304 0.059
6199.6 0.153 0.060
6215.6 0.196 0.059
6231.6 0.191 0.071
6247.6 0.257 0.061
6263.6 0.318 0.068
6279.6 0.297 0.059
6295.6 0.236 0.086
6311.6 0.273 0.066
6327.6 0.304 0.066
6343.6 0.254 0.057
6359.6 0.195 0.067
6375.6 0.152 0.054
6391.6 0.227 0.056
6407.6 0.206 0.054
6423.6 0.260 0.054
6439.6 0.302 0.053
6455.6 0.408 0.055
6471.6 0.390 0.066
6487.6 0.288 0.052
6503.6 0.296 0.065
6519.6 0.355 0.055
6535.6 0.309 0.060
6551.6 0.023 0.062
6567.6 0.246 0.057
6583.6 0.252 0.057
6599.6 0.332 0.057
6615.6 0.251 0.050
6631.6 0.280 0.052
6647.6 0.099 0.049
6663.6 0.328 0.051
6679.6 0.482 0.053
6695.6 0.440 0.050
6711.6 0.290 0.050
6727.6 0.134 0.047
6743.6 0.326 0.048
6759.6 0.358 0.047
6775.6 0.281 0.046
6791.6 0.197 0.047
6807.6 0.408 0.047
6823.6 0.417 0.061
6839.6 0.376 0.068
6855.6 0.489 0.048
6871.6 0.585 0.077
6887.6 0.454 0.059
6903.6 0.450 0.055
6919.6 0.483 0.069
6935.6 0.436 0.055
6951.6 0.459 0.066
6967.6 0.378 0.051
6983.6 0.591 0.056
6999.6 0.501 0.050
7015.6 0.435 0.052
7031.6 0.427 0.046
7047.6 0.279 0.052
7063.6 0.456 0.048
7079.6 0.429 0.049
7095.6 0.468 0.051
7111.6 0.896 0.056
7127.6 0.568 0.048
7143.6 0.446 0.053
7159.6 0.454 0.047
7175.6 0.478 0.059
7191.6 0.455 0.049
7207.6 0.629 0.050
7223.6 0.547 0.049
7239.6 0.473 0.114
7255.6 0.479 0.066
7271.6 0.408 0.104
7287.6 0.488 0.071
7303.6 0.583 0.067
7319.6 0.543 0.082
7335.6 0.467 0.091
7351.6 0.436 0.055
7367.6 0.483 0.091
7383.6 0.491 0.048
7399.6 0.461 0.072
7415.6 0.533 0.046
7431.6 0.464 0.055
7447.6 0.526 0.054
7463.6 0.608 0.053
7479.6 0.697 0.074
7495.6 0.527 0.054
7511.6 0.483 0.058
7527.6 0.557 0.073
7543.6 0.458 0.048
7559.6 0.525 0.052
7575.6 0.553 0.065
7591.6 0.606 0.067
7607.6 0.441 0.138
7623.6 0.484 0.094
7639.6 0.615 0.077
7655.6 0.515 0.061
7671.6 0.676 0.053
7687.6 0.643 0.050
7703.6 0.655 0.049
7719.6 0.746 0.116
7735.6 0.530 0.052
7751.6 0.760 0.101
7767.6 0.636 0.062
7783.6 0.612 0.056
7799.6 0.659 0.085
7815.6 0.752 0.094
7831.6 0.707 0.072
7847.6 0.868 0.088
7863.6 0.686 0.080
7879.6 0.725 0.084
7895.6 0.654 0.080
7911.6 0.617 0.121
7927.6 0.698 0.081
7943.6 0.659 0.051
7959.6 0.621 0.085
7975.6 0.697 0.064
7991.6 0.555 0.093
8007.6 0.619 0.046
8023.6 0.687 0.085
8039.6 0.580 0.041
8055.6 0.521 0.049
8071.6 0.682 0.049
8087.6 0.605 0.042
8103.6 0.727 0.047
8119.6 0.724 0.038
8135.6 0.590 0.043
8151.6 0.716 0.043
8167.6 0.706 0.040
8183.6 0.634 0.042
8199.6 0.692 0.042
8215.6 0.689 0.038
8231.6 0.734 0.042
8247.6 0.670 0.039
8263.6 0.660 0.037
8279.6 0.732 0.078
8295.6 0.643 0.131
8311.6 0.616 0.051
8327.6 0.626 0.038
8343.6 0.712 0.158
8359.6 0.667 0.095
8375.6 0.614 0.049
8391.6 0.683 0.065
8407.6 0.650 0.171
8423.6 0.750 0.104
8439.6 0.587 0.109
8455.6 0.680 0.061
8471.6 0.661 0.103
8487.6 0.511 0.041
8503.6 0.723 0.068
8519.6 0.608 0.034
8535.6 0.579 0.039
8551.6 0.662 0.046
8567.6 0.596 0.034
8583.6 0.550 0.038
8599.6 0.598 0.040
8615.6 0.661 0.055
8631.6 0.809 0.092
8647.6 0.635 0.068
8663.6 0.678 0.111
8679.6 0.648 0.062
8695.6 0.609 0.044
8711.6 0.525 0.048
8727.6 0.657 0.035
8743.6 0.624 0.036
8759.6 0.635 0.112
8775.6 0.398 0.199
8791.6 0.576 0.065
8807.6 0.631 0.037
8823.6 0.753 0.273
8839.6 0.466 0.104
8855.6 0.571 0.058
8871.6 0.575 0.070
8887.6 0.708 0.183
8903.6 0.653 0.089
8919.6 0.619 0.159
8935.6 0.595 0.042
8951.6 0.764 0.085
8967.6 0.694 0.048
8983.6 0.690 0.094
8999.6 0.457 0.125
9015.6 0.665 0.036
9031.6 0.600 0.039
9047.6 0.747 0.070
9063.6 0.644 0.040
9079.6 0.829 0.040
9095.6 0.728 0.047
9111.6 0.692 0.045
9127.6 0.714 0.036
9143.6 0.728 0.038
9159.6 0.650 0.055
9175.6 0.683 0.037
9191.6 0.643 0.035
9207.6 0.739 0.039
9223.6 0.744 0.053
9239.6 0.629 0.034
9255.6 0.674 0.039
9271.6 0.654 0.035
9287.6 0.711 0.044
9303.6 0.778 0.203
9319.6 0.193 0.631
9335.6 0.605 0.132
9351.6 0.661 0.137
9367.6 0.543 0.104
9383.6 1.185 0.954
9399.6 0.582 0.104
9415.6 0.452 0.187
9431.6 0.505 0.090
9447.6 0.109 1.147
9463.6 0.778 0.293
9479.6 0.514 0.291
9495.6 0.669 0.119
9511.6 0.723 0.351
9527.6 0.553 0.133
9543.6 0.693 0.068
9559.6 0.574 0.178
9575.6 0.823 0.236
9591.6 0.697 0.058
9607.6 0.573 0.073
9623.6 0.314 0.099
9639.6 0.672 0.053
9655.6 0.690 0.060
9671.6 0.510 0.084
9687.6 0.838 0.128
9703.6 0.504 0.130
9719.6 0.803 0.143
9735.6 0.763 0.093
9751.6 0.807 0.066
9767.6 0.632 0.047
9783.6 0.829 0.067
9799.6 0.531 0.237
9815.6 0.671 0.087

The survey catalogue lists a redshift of 0.71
